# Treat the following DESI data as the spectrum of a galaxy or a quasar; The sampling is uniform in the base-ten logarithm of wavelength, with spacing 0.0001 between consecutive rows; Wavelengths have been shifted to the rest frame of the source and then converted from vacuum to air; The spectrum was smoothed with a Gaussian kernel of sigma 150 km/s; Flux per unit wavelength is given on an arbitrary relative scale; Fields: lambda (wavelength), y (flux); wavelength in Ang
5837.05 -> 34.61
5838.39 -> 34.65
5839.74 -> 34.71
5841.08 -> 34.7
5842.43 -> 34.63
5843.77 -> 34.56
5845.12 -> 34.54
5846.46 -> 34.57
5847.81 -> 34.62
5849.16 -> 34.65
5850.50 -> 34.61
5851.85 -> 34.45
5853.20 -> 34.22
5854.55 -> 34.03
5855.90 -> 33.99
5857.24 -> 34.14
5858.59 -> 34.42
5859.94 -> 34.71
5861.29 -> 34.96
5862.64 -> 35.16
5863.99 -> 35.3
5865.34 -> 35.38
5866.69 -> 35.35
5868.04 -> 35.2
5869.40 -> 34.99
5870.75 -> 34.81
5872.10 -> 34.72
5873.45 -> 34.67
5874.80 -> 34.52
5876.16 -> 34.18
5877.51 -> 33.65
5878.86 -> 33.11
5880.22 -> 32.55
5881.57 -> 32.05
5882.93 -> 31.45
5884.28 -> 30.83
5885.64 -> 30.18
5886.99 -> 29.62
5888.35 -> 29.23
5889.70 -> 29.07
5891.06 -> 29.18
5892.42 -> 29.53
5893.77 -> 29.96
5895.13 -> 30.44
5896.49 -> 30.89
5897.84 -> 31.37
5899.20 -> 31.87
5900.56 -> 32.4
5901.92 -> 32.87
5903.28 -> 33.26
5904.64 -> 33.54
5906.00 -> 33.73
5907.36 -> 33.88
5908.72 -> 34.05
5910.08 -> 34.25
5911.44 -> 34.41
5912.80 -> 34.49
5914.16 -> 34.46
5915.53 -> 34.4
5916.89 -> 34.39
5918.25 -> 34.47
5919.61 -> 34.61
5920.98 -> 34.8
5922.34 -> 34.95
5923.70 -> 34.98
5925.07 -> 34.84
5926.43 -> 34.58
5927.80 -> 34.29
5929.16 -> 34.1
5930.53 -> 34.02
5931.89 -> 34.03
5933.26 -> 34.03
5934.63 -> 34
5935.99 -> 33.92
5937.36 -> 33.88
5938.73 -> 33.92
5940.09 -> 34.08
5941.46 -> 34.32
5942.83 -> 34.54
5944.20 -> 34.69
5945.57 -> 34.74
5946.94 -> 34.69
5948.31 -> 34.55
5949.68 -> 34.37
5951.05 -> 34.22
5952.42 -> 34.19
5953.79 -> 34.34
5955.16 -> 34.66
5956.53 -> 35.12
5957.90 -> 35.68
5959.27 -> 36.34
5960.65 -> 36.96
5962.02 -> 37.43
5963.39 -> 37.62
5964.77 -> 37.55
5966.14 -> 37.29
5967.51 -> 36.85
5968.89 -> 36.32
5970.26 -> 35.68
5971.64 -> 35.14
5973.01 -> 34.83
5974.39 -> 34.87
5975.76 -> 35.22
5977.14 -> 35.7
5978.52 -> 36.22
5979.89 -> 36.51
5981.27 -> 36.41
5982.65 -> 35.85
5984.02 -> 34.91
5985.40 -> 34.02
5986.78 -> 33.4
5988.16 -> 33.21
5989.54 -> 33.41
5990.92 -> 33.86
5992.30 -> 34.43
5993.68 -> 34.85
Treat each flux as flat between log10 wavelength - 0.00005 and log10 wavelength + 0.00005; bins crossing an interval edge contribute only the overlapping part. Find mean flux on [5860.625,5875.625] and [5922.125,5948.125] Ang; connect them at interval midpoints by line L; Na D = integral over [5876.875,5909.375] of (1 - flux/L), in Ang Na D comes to 2.93 Ang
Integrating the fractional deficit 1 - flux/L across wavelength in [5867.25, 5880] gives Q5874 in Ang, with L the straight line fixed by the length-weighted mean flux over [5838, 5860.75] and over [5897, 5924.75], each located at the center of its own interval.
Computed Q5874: 0.0 Ang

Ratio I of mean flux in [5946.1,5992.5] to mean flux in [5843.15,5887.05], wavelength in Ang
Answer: 1.04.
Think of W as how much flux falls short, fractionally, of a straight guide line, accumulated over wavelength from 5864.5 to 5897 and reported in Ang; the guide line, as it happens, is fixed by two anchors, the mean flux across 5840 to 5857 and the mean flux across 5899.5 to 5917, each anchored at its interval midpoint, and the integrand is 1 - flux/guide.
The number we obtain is 1.69 Ang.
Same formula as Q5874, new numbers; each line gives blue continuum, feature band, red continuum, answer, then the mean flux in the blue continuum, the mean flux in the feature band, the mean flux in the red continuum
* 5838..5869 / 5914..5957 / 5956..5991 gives 1.14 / 34.7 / 34.4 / 35.7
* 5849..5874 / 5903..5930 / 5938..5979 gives 0.59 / 34.7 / 34.3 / 35.4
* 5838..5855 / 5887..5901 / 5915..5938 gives 1.67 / 34.5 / 30.3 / 34.4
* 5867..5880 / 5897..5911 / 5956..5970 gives 0.82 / 34.4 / 33.1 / 36.7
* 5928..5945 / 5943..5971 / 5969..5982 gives -0.57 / 34.1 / 35.6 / 35.7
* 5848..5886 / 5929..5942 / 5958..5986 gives 0.50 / 34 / 34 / 36.1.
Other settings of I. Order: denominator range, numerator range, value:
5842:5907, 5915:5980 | 1.06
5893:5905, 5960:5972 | 1.16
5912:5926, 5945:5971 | 1.03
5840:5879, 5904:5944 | 0.99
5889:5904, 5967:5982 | 1.15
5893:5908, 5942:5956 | 1.07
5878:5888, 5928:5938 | 1.08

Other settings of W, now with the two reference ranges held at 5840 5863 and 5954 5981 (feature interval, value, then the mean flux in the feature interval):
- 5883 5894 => 1.65 Ang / 29.8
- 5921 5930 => 0.23 Ang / 34.6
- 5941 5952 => 0.40 Ang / 34.5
